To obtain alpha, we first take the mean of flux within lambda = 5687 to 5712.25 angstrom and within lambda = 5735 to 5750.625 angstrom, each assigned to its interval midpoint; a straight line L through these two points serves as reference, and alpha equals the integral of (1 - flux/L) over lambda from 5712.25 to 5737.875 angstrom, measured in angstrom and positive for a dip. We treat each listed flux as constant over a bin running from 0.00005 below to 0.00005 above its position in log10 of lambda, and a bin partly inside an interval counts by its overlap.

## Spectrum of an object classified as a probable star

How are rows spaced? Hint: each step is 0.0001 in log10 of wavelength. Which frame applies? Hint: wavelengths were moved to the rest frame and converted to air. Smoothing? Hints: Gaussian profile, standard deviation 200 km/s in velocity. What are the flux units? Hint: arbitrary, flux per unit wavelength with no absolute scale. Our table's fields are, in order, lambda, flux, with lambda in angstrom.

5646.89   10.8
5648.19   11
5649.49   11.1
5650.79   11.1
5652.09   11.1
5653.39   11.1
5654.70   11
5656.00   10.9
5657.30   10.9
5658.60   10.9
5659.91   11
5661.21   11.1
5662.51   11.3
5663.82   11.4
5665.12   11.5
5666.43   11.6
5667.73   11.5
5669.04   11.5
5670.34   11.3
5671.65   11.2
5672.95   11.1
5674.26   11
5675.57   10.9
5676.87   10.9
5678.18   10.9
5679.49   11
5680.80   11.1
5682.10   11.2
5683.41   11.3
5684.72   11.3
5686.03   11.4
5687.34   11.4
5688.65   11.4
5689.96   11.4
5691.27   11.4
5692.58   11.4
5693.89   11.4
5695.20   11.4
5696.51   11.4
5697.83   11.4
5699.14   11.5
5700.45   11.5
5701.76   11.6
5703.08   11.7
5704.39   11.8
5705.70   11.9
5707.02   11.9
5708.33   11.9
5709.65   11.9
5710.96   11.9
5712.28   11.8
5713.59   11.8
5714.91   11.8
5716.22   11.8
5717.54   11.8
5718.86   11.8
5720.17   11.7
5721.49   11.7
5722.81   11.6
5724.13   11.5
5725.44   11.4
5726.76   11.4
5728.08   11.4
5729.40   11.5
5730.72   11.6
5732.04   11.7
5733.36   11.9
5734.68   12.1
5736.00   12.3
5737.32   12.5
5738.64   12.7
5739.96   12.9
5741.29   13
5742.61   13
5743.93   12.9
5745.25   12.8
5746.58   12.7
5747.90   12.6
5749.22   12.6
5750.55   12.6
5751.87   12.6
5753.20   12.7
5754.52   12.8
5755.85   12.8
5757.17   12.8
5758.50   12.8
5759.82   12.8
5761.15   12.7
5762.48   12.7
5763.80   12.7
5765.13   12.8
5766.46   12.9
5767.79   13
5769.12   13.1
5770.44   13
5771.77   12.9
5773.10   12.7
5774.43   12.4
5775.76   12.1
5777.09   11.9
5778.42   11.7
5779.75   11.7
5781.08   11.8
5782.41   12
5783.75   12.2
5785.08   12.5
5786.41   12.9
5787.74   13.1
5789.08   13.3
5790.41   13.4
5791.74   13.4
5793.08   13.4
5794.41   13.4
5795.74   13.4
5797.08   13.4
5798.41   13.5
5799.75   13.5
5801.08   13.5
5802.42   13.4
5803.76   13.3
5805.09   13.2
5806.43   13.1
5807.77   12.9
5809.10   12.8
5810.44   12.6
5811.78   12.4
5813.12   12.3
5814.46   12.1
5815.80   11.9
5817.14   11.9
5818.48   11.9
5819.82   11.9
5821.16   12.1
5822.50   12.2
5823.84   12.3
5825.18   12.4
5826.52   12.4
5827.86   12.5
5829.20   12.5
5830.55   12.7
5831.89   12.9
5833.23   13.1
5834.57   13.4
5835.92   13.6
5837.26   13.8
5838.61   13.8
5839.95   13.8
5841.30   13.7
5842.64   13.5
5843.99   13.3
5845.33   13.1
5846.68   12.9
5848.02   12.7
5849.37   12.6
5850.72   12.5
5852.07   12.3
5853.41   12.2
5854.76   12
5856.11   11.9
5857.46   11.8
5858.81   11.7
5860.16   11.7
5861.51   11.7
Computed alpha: 1.04 angstrom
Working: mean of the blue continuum 11.6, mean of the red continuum 12.7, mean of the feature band 11.8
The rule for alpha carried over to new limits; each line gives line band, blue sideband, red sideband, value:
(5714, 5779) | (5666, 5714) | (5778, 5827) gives -1.55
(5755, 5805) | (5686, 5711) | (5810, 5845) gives -2.15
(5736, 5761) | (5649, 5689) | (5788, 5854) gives -1.38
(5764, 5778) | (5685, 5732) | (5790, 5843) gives -0.33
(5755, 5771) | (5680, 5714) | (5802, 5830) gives -1.04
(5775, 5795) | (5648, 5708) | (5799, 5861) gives -0.49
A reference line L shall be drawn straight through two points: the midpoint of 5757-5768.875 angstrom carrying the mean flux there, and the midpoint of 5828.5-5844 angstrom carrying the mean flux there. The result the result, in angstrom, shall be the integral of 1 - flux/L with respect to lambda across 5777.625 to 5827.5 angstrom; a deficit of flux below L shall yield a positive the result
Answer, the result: 1.6 angstrom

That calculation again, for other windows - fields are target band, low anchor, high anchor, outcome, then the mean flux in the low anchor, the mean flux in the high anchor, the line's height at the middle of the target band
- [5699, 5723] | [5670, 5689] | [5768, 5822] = -0.40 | 11.2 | 12.7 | 11.6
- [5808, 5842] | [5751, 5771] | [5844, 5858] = -0.36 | 12.8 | 12.4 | 12.6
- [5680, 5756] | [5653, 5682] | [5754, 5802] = 0.08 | 11.1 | 12.8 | 11.9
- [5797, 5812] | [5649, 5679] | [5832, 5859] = -0.77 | 11.1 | 12.9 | 12.5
